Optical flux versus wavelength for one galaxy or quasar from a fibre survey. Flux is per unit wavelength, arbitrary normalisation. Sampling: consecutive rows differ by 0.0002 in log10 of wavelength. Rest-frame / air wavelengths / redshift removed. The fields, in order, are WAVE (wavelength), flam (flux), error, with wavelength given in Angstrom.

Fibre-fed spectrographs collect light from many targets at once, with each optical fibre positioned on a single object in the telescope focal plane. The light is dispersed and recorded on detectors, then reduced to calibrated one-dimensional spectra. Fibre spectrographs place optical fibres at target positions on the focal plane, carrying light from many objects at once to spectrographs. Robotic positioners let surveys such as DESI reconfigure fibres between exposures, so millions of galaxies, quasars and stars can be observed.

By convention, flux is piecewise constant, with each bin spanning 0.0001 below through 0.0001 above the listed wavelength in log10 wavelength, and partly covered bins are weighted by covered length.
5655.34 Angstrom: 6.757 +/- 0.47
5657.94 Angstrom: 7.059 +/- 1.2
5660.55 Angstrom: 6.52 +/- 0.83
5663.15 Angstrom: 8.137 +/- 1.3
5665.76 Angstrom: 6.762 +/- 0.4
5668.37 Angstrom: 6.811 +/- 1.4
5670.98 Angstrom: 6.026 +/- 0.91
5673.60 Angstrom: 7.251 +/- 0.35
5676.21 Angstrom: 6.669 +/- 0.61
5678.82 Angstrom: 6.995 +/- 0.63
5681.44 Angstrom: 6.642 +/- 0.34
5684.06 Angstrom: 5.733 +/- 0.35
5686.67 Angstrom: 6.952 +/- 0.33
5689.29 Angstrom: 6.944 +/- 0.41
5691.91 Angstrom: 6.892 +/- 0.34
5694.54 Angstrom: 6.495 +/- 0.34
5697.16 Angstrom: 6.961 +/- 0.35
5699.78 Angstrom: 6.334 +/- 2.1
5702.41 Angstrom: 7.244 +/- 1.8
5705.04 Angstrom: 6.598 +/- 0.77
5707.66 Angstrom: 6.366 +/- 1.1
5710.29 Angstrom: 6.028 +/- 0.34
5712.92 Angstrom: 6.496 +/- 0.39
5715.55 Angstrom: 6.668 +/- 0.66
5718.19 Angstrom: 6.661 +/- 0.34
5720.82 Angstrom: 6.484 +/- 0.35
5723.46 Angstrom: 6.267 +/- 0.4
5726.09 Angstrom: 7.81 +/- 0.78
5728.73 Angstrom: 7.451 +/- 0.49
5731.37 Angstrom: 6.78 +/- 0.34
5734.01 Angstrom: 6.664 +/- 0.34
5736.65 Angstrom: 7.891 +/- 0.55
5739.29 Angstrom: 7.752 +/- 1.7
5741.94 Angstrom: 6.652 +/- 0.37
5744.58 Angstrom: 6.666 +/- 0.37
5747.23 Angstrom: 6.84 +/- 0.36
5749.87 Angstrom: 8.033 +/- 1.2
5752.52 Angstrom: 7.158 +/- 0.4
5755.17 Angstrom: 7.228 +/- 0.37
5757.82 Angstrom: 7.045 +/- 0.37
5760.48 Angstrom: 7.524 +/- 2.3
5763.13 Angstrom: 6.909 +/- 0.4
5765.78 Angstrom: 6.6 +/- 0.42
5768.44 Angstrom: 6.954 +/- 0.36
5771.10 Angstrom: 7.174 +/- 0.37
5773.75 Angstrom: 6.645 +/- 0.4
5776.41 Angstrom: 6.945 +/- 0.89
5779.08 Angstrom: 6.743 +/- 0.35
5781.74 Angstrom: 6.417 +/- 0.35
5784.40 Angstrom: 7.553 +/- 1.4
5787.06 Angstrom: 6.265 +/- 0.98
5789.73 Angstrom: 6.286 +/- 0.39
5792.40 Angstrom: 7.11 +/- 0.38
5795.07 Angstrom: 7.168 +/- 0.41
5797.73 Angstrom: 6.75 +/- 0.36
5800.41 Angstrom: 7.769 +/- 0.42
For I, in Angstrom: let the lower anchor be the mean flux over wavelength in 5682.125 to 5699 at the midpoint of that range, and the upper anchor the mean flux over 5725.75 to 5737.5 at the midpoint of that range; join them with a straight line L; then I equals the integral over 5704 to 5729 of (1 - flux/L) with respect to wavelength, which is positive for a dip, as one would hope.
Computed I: 1.4 Angstrom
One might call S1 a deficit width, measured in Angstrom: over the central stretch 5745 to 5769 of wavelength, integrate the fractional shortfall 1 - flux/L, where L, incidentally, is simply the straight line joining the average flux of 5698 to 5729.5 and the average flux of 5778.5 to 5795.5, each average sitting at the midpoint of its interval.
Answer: -1.4 Angstrom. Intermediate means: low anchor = 6.69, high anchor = 6.77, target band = 7.13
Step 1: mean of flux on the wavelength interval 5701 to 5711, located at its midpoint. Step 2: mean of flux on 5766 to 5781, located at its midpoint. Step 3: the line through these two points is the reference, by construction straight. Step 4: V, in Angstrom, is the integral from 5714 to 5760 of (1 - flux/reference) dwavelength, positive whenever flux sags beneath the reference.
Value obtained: -2.5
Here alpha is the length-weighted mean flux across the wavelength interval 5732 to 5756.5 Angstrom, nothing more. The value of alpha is 7.2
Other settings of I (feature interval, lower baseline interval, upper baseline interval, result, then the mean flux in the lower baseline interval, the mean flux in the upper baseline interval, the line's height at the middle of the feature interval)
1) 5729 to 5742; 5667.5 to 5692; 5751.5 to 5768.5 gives -0.51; 6.68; 7.06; 6.95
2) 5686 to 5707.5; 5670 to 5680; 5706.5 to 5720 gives -0.64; 6.76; 6.45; 6.58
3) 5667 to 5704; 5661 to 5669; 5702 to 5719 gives 1.01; 7.2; 6.54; 6.9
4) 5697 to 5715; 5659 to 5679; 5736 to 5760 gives 1.28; 6.89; 7.24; 7.06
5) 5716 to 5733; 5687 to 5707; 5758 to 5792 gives -0.23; 6.78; 6.85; 6.8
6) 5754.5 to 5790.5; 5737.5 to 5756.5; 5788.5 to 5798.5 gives 0.66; 7.21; 6.84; 7.01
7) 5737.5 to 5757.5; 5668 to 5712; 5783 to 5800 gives -1.21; 6.64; 6.9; 6.79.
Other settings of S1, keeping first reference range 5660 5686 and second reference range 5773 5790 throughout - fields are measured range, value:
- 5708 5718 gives 0.5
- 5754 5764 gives -0.7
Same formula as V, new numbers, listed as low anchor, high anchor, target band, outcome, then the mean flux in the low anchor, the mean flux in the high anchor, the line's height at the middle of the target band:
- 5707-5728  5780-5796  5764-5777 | -0.2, 6.63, 6.79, 6.75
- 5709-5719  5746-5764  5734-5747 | -0.3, 6.45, 7.26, 6.97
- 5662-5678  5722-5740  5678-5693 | 0.7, 6.93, 7.21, 7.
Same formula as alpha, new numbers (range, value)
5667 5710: 6.67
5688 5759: 6.9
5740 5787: 7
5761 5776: 6.9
